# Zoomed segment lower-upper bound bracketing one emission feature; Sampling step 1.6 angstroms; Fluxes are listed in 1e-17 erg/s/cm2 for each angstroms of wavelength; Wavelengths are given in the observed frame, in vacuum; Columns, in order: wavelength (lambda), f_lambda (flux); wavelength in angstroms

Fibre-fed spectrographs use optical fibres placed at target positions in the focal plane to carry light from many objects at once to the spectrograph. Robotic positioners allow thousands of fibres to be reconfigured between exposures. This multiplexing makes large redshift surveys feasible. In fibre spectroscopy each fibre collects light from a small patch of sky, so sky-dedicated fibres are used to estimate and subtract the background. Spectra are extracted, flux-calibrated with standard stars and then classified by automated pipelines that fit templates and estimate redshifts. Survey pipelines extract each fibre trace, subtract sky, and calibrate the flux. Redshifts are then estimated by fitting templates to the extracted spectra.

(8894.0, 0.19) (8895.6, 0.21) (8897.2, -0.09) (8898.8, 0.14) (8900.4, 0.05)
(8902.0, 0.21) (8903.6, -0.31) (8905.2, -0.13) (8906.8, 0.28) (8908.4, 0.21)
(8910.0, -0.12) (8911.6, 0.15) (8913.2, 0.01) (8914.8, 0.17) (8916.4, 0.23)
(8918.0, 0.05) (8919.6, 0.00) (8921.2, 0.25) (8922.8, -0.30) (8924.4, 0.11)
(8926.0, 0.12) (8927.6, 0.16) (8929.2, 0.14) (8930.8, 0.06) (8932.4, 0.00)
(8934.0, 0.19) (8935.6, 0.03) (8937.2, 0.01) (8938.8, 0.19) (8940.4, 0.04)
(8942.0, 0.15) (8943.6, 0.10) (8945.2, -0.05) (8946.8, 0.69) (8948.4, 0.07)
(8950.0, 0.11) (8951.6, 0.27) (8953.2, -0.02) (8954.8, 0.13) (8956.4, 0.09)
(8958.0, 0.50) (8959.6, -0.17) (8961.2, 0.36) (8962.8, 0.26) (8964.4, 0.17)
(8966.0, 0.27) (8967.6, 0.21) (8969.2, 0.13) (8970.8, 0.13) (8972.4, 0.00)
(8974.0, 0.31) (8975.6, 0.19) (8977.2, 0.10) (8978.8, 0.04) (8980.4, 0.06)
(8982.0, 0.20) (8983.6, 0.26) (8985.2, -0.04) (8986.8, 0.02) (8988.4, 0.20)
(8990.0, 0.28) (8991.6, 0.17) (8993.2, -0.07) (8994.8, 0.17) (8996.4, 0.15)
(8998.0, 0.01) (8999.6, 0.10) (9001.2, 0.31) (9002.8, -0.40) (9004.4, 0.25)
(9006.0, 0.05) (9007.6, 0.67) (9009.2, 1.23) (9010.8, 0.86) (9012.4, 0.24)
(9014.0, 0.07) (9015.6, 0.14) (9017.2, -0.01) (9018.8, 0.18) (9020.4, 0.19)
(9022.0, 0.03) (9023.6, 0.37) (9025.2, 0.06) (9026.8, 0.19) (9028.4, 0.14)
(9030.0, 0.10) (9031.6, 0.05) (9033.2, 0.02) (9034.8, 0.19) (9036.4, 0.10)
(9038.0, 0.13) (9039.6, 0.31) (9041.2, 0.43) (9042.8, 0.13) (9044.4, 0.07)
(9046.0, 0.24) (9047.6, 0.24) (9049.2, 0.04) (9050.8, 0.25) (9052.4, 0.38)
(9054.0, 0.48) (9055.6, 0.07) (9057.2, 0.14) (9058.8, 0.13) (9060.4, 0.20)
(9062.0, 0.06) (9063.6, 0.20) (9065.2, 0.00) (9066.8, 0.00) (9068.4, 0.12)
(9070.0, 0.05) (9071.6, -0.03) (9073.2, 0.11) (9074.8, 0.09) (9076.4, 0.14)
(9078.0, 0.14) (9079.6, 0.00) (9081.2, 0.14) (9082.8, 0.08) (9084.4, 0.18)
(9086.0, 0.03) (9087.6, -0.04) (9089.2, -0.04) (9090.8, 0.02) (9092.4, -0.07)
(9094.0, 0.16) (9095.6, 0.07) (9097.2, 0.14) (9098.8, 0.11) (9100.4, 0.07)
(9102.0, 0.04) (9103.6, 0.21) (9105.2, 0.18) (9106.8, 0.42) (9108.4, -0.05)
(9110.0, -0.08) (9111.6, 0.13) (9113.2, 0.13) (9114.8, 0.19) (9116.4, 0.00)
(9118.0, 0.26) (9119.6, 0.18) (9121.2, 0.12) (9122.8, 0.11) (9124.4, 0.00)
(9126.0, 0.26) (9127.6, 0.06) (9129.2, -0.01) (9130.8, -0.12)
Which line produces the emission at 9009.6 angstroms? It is Hbeta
